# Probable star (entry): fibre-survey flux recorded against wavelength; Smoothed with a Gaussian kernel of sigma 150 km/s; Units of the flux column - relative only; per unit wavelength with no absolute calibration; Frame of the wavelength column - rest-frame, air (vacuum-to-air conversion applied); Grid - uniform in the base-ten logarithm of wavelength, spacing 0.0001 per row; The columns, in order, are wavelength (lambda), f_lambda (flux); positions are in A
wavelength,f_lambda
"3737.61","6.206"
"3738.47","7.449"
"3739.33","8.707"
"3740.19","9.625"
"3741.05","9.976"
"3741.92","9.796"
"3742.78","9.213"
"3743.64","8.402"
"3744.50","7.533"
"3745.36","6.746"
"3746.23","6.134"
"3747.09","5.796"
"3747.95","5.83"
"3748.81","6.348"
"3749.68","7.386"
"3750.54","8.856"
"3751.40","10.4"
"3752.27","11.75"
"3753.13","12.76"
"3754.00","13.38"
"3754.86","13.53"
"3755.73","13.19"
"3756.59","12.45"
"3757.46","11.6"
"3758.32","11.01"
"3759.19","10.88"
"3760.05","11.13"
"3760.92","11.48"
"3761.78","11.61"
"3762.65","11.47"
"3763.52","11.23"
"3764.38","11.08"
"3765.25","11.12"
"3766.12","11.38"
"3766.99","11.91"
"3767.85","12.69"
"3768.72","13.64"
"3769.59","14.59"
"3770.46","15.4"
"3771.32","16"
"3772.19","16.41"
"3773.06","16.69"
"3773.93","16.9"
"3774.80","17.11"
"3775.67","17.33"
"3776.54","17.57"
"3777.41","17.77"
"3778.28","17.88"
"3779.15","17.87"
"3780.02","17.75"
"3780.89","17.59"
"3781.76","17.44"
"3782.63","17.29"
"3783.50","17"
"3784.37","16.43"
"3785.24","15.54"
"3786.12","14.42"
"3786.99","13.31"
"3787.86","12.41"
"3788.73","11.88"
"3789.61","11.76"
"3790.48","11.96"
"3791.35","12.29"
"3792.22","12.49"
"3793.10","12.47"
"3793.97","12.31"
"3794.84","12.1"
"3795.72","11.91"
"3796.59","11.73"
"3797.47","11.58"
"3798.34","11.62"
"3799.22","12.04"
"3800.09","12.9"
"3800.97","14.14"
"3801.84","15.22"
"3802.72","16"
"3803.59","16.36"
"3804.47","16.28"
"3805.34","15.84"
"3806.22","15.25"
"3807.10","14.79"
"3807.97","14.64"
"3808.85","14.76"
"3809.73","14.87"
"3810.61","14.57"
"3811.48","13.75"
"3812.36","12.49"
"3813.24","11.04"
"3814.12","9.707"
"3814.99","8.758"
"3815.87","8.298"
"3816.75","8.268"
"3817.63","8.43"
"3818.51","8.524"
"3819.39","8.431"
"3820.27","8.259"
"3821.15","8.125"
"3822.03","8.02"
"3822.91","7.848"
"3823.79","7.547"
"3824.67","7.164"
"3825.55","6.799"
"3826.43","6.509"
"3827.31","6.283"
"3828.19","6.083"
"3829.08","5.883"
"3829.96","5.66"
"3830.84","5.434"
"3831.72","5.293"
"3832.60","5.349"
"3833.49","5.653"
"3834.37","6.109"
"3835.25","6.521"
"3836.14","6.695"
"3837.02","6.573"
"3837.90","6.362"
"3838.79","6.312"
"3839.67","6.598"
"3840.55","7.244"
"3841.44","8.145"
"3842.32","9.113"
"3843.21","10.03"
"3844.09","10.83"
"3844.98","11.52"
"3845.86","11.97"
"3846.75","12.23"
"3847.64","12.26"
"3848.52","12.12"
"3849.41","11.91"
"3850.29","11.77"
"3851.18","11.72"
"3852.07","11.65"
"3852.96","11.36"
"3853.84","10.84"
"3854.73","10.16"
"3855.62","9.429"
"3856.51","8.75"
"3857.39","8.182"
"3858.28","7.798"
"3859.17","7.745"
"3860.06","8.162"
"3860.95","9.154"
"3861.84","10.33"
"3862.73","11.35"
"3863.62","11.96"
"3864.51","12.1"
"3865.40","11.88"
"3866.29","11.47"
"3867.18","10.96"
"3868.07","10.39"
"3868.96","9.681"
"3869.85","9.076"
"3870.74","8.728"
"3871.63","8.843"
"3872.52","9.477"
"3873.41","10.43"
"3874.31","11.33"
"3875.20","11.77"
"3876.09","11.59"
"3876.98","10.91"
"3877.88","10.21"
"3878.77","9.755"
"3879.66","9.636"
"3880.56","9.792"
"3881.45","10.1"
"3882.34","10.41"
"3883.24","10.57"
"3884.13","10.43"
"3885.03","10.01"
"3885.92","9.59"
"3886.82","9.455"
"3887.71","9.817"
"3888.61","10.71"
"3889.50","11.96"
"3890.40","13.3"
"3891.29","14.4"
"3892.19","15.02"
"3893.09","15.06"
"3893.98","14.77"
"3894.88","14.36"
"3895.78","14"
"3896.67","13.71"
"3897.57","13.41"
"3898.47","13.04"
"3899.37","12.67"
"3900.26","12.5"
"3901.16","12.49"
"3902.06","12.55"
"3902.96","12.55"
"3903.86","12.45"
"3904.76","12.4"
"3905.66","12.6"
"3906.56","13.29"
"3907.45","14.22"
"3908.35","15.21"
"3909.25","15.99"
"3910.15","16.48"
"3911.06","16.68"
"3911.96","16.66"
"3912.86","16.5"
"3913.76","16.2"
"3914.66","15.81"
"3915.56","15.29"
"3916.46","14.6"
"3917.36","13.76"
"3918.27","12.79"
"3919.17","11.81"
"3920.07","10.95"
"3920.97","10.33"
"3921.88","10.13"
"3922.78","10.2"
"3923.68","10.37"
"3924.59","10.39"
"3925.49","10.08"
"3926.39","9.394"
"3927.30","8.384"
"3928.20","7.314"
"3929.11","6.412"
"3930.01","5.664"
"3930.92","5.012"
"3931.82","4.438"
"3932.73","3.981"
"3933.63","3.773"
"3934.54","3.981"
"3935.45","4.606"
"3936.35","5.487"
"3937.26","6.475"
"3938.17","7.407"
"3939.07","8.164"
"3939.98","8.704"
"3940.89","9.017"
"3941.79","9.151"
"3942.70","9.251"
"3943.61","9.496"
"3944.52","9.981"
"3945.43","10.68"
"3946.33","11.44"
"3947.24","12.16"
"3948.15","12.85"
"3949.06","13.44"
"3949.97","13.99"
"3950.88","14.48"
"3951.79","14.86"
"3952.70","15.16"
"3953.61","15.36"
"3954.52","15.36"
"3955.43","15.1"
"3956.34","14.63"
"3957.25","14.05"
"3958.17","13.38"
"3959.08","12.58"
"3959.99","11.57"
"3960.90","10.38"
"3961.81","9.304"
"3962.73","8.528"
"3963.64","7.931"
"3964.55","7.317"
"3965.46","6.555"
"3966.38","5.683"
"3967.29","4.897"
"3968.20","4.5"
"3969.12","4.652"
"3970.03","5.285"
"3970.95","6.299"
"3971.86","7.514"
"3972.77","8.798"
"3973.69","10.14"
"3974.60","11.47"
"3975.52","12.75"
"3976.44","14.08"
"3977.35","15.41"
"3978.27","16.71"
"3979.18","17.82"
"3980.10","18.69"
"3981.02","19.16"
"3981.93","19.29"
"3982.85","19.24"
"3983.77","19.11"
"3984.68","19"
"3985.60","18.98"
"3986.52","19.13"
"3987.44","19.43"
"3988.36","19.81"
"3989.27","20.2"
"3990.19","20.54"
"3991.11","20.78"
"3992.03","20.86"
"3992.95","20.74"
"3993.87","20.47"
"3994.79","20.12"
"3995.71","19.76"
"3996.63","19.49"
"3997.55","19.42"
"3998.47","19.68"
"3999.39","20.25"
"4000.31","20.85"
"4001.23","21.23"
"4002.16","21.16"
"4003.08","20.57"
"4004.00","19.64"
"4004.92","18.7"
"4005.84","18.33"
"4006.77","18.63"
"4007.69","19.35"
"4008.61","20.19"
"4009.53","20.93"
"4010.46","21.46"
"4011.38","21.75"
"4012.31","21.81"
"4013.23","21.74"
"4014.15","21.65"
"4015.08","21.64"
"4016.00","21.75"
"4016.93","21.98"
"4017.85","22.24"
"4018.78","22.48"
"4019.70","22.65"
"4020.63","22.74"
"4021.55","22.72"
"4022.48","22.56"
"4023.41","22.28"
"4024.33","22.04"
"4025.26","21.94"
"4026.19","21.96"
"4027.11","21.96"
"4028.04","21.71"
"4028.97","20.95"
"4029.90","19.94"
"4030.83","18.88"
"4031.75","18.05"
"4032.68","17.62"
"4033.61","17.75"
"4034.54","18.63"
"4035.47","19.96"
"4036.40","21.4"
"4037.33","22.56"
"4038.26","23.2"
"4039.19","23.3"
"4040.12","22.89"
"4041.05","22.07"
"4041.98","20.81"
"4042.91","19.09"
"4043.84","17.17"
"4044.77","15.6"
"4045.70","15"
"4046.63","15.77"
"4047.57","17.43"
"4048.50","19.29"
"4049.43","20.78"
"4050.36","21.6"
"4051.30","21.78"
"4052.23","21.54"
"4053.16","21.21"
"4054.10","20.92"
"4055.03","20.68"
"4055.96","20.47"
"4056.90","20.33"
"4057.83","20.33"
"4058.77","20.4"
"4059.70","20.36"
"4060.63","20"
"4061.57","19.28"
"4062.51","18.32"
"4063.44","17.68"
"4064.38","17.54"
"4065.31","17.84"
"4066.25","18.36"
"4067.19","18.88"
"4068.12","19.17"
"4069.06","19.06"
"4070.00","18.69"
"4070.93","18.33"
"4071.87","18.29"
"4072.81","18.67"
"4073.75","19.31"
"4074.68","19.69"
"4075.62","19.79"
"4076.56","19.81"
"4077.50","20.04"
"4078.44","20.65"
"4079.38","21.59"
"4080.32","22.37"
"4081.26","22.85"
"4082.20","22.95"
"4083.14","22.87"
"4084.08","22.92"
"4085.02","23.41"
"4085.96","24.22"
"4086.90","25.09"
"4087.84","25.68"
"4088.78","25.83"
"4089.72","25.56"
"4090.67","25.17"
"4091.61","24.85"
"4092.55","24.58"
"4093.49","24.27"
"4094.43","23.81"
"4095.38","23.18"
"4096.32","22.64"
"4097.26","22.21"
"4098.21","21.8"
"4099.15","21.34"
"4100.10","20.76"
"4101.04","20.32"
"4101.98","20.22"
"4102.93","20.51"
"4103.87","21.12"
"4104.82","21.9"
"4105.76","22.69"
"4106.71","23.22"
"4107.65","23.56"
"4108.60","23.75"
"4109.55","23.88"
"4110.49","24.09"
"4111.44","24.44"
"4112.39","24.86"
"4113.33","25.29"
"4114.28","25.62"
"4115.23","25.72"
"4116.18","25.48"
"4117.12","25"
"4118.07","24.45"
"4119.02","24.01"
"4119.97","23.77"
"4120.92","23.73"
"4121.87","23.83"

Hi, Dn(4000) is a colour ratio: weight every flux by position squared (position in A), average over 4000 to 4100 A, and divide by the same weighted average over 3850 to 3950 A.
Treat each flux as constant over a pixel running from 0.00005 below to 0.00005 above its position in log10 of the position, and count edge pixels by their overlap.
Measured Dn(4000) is 2.1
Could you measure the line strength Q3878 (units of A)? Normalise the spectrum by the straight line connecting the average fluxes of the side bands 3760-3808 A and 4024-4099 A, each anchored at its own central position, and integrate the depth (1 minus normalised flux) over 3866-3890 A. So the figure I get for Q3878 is 9.05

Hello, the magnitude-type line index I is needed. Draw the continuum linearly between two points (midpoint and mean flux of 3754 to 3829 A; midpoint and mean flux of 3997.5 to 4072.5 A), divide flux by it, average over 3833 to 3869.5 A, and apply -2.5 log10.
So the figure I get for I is 0.45 mag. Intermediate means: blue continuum 12.7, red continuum 20.2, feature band 9.63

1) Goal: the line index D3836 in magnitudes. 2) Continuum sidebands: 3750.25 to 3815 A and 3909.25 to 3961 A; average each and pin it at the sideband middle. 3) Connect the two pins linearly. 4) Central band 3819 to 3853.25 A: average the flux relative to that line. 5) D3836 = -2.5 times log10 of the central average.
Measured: 0.47 mag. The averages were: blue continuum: 13.7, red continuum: 11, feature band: 8.28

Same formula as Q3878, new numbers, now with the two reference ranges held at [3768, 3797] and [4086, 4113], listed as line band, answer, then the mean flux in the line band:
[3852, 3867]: 6.1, 10.1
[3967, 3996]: 6.8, 15.5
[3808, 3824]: 5.6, 10.2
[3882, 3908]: 7.9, 12.5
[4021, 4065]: 3.3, 20.2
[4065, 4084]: 2.2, 20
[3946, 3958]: 3.3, 14.1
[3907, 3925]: 4.6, 13.7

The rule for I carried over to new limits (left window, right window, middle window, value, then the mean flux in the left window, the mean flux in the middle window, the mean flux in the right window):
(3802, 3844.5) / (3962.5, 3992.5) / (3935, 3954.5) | 0.20 mag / 9.35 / 10.7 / 13.7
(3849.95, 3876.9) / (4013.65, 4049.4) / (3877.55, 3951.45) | 0.18 mag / 10.3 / 11.2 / 20.6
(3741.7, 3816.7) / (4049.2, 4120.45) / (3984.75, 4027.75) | -0.07 mag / 12.9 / 20.8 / 21.9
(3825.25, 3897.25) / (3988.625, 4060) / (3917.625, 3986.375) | 0.43 mag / 9.87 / 10.8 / 20.5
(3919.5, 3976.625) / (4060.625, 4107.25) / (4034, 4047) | -0.13 mag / 9.44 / 19.8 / 21.4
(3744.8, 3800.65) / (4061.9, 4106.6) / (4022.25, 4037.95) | -0.03 mag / 12.9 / 20.6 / 21.4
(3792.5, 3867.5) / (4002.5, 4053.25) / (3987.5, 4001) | -0.08 mag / 10.2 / 20.2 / 20.6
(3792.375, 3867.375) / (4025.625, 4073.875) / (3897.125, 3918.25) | -0.05 mag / 10.2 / 14.2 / 19.7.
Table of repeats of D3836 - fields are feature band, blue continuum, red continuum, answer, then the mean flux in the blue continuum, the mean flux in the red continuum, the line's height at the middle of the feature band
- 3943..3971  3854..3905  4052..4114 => 0.36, 11.1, 21.6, 15.1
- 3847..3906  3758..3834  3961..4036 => 0.27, 12.2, 17.7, 14.4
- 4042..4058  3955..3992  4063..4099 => -0.01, 13.4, 21.6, 19.2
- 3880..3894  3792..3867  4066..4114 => 0.12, 10.2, 22.2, 12.8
